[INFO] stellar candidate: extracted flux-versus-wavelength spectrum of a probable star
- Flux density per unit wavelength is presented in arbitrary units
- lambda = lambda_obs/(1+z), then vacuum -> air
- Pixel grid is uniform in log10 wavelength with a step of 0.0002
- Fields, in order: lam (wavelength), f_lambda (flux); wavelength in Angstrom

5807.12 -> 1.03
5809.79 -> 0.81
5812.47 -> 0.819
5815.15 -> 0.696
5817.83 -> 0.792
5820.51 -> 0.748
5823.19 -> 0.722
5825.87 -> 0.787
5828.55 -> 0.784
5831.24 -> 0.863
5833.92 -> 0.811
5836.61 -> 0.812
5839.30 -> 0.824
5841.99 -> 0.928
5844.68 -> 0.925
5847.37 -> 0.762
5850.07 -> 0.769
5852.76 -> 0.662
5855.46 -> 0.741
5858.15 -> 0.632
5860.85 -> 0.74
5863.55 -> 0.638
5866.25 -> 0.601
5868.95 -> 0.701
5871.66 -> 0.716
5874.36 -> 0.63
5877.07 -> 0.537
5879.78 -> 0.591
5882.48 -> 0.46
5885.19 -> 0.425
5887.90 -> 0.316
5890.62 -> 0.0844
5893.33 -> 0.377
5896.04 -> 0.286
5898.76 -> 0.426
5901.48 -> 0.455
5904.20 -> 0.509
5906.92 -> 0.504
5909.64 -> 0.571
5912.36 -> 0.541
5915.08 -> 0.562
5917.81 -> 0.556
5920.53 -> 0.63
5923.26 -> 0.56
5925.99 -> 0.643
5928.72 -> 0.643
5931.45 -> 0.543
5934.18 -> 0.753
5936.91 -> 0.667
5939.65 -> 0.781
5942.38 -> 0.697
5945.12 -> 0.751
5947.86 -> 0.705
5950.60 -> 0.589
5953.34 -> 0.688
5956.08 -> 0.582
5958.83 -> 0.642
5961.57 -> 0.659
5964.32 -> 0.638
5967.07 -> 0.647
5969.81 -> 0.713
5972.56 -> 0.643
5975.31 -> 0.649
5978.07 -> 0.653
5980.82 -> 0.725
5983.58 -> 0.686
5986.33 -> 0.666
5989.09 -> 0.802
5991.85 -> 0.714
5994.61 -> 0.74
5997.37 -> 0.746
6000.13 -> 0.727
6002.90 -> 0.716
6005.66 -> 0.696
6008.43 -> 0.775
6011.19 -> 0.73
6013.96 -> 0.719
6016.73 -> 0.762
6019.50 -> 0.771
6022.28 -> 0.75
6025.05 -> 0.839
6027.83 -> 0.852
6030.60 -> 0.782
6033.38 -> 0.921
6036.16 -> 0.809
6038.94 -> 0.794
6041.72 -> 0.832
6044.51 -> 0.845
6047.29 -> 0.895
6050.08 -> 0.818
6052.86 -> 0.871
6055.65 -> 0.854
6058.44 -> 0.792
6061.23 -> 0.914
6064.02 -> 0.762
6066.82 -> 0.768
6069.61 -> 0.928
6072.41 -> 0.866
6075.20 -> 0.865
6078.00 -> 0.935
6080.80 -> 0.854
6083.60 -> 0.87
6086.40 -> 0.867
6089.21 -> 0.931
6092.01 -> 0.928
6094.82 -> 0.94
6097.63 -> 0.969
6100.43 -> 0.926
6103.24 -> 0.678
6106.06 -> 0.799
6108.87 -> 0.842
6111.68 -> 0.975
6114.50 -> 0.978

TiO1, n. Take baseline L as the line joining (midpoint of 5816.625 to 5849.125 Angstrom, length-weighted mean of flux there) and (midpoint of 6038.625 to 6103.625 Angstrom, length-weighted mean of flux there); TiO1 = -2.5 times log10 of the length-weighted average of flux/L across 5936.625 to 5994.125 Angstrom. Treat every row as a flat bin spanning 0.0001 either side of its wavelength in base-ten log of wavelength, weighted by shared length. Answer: 0.23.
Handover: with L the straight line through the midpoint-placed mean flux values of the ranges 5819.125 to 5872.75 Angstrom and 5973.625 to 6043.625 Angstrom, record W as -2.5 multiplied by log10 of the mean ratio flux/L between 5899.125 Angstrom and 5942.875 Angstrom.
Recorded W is 0.26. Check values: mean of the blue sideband 0.758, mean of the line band 0.595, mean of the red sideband 0.754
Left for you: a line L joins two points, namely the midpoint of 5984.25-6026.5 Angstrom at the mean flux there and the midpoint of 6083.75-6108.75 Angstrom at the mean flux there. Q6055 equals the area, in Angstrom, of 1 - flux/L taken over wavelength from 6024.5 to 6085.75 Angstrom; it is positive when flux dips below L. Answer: -2.5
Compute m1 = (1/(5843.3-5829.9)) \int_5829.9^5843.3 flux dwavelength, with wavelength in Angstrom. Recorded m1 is 0.847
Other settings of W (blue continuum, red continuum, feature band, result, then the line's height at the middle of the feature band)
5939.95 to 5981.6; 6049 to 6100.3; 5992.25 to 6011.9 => 0.02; 0.743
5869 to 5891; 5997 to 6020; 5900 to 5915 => 0.07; 0.551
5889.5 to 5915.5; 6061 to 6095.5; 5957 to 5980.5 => -0.10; 0.599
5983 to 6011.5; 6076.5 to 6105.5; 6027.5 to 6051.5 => -0.05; 0.8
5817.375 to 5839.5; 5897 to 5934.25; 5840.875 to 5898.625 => 0.17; 0.68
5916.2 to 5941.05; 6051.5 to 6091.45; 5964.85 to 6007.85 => 0.05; 0.731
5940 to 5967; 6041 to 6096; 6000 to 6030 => 0.02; 0.773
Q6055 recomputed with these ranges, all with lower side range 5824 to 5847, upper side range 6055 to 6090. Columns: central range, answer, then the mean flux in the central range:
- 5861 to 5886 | 7.2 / 0.6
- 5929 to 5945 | 3.0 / 0.69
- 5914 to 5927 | 3.9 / 0.589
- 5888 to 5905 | 10.0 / 0.348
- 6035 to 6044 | 0.4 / 0.815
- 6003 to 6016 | 1.9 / 0.731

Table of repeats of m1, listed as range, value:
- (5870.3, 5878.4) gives 0.627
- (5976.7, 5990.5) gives 0.707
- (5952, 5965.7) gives 0.641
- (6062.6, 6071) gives 0.82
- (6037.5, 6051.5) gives 0.837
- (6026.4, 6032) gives 0.817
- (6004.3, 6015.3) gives 0.73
